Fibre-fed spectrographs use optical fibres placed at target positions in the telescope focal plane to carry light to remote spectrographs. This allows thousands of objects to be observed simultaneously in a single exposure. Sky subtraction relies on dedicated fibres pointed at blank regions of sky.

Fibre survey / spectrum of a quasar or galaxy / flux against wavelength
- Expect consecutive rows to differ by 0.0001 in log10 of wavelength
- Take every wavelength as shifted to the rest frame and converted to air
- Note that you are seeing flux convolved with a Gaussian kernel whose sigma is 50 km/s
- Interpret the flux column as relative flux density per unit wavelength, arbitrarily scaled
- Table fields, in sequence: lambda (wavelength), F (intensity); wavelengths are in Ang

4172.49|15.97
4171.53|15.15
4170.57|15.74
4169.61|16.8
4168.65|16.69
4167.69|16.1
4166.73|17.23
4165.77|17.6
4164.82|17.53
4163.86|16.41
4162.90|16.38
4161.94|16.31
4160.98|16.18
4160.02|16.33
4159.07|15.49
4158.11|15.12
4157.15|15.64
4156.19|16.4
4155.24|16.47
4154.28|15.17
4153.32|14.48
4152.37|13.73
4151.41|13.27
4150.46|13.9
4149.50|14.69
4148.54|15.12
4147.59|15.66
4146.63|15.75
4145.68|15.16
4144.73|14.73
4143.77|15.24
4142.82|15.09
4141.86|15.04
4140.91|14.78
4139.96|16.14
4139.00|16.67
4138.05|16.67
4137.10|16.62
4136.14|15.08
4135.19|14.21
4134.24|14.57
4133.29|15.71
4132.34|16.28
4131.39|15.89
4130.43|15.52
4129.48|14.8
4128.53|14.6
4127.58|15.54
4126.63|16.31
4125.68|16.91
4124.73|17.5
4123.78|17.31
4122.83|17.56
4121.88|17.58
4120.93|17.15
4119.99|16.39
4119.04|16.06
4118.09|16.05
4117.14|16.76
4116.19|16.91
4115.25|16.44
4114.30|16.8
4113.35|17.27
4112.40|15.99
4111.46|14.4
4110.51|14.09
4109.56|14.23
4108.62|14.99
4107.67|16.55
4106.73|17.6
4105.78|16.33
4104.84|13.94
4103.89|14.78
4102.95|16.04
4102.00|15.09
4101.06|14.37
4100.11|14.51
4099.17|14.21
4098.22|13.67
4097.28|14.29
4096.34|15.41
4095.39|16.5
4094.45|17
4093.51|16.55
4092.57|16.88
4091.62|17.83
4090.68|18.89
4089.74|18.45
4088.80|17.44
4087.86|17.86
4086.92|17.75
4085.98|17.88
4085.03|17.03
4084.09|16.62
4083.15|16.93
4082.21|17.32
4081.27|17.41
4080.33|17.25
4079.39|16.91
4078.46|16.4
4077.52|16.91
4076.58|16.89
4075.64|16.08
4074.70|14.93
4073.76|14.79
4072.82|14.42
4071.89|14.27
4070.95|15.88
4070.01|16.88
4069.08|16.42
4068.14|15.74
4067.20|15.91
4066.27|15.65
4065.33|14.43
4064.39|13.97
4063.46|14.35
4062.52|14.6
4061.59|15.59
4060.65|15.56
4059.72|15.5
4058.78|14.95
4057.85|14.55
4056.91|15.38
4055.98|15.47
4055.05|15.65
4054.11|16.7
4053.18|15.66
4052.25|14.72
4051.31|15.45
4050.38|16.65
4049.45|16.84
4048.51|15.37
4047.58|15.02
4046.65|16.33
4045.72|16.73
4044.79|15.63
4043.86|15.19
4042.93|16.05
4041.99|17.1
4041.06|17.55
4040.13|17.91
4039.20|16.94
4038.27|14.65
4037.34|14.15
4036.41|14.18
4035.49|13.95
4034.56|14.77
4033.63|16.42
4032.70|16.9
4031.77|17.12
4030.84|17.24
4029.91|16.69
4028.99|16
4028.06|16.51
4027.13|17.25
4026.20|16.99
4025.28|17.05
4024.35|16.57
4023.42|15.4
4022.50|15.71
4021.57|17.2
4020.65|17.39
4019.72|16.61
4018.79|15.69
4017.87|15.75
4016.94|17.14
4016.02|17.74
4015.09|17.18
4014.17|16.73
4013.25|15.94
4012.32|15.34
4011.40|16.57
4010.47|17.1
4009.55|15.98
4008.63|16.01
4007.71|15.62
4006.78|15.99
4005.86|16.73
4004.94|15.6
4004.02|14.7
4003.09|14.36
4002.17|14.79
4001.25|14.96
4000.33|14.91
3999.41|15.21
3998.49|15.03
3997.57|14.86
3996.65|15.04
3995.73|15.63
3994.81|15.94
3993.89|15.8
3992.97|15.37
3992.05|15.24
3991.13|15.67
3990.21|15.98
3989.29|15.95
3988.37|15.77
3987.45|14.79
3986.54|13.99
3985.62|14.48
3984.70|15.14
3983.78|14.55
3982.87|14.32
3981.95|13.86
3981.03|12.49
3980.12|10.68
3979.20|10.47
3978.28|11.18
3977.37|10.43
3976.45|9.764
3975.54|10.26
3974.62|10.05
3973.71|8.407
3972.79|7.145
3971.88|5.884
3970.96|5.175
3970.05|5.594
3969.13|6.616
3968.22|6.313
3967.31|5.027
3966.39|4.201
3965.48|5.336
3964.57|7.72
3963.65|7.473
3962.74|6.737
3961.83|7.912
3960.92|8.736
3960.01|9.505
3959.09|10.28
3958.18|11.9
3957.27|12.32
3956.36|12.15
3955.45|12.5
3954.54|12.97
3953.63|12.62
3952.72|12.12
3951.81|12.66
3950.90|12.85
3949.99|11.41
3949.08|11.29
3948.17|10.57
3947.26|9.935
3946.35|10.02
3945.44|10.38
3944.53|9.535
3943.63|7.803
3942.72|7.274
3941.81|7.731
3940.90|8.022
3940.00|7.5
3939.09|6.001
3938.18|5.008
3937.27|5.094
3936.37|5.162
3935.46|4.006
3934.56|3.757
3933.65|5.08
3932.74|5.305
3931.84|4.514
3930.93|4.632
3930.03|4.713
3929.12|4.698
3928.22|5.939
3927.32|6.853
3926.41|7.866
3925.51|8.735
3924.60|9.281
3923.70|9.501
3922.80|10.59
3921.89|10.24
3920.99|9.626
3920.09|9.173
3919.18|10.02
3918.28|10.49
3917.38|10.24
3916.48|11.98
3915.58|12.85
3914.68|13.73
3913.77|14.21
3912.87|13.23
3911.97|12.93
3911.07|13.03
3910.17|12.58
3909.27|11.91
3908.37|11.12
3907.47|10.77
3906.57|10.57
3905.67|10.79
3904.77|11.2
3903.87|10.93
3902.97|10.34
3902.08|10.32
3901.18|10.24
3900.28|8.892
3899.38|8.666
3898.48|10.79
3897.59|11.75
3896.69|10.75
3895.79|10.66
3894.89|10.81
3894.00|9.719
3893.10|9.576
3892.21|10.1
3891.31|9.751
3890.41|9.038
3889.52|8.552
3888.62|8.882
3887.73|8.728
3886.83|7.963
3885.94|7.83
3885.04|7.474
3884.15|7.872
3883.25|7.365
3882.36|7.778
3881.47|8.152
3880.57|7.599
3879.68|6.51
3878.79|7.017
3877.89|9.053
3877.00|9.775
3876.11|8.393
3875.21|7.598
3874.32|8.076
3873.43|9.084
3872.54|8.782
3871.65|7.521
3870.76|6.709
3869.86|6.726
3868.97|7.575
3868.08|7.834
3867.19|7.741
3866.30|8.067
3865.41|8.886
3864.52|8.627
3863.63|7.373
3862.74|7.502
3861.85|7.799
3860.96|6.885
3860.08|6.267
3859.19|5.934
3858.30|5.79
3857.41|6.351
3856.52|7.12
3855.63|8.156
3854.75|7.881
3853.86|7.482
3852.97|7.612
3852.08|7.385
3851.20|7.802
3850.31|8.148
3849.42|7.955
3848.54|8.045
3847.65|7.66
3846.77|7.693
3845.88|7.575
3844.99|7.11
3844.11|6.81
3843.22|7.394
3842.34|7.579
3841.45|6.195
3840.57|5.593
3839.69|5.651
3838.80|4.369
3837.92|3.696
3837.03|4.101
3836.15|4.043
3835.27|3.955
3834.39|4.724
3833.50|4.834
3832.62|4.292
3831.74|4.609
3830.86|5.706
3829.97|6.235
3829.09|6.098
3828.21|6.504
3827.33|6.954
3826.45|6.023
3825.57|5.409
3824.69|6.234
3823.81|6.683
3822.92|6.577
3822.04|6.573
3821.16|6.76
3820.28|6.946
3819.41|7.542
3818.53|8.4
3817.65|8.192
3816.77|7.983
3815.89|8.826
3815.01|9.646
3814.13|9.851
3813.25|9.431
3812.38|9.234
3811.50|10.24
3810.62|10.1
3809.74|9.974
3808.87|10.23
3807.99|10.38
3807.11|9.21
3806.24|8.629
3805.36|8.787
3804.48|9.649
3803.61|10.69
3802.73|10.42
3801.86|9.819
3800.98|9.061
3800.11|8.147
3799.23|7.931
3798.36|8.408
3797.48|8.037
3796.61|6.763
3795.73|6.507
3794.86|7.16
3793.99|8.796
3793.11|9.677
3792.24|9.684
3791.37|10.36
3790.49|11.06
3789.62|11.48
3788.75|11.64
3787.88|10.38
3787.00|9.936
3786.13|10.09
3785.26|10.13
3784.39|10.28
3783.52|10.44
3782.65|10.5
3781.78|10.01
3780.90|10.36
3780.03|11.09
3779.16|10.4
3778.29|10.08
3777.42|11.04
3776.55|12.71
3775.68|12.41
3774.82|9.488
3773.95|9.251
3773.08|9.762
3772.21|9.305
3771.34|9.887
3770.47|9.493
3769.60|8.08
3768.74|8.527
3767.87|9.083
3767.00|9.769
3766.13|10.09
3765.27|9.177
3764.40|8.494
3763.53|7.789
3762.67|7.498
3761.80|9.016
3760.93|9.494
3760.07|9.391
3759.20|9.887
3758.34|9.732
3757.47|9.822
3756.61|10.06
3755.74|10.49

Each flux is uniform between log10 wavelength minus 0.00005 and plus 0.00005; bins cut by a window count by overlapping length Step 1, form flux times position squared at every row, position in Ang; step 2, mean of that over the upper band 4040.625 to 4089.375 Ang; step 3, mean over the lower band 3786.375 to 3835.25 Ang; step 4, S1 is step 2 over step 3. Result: 2.2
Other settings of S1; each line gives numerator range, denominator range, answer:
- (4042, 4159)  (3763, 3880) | 2.24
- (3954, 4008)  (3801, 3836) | 1.69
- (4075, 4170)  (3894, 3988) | 1.83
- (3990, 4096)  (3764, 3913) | 2.09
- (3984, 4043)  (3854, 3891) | 2.20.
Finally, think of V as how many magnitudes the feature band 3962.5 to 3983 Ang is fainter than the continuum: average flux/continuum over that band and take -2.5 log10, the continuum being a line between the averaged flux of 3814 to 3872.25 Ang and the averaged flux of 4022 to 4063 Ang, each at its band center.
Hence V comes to 0.46 mag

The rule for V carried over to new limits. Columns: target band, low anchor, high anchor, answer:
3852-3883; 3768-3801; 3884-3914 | 0.31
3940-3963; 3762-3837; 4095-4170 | 0.15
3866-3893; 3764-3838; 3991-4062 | 0.34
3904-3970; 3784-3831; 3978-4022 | 0.39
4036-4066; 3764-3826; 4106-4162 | -0.11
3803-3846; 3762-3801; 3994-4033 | 0.43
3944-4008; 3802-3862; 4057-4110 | 0.04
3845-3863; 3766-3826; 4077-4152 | 0.39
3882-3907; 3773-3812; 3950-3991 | 0.08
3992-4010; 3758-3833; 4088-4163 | -0.17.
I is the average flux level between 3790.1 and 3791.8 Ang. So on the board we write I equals 10.7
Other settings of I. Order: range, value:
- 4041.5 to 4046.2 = 16.1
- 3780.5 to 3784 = 10.3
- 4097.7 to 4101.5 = 14.2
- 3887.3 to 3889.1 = 8.81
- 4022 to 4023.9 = 15.6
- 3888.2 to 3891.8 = 9.05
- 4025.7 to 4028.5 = 16.9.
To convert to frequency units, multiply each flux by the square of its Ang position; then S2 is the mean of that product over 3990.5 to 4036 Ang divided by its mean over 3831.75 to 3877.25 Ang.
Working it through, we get 2.5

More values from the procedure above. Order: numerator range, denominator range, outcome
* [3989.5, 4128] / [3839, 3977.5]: 2.01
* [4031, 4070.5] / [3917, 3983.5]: 1.90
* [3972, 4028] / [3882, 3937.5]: 1.68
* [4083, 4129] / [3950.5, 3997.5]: 1.54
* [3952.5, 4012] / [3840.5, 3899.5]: 1.61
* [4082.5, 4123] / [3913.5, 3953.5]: 2.05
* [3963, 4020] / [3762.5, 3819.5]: 1.53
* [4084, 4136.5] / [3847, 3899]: 2.22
